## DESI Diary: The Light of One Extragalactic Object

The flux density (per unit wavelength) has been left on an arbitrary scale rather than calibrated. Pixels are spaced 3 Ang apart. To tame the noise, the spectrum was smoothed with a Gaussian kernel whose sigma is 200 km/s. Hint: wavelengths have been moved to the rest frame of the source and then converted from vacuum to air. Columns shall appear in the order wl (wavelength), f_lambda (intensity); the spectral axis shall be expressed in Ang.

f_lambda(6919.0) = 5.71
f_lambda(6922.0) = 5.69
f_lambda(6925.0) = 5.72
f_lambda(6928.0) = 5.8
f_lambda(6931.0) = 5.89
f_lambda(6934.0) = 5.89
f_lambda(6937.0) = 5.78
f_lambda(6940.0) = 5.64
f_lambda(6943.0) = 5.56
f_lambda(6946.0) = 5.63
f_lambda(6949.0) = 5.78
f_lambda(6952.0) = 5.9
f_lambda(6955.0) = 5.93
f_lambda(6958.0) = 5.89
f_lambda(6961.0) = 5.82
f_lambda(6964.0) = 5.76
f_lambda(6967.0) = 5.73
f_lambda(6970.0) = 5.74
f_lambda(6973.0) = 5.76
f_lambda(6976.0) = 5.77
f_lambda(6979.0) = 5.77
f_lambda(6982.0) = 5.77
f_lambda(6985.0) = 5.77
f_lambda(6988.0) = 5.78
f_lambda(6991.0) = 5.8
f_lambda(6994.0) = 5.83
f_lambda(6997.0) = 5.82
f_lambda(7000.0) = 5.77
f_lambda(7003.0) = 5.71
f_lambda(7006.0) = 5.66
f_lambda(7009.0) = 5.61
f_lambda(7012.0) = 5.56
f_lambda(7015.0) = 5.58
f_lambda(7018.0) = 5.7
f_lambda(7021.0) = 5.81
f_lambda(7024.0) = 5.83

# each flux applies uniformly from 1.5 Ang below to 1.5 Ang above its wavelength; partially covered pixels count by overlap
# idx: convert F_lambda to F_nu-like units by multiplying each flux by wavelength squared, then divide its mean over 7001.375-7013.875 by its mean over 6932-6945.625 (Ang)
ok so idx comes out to 1.0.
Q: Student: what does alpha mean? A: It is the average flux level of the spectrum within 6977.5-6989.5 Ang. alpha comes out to 5.77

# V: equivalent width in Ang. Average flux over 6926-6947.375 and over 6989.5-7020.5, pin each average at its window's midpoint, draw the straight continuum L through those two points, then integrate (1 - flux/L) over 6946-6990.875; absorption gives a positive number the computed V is -0.5 Ang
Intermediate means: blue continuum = 5.74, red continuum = 5.71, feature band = 5.79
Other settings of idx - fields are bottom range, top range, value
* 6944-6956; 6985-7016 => 1.00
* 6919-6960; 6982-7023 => 1.01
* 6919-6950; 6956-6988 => 1.02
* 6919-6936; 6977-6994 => 1.02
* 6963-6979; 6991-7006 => 1.01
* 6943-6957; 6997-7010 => 1.00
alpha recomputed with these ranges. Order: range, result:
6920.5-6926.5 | 5.71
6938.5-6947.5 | 5.61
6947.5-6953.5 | 5.84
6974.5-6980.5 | 5.77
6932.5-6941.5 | 5.77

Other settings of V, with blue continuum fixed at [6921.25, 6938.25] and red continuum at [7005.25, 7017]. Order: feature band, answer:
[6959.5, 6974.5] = -0.1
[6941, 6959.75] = -0.1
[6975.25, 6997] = -0.5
